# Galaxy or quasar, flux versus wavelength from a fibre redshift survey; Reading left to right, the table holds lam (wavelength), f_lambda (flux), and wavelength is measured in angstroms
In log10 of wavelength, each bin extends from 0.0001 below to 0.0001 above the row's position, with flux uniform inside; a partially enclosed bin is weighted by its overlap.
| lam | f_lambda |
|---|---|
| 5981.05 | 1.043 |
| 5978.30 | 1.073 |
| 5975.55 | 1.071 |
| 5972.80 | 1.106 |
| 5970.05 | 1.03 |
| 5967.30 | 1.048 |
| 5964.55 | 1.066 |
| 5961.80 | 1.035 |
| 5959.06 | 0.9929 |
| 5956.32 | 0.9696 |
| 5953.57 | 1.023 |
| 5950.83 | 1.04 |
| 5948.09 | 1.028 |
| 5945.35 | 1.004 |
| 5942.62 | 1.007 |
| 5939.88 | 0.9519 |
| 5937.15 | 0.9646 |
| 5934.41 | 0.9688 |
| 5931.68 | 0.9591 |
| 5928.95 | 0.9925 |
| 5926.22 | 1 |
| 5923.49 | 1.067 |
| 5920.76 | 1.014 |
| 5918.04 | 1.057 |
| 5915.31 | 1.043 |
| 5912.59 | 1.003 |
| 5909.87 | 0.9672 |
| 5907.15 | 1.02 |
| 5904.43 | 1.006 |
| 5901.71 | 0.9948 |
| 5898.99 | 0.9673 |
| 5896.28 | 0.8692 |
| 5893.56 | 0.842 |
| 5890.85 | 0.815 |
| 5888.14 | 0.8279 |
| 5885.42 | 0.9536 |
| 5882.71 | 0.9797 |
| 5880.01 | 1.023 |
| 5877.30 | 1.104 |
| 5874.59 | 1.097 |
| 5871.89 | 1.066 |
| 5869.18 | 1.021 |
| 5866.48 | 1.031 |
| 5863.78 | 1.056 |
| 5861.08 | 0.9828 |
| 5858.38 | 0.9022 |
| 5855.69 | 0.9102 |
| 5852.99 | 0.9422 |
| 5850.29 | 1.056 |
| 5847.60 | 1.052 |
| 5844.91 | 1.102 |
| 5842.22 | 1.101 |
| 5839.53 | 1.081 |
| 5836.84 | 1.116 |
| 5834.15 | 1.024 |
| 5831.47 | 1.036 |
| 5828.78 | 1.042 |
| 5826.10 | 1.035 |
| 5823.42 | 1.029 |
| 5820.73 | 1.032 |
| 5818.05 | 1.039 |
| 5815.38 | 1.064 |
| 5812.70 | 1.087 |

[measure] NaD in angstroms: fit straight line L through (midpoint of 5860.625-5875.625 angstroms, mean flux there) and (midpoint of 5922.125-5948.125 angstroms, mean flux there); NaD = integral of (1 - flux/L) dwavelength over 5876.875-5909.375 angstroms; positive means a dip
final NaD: 2.5 angstroms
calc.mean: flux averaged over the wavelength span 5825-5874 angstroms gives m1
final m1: 1.03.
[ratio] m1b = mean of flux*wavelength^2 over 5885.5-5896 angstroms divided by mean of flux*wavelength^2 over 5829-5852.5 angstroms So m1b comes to 0.8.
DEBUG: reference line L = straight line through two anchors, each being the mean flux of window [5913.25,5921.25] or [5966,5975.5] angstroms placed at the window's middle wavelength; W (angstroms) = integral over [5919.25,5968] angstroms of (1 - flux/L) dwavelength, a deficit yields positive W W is 2.0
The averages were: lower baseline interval 1.04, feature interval 1.01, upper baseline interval 1.06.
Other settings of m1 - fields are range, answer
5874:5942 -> 0.978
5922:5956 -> 0.999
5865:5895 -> 0.978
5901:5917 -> 1.01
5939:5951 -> 1.01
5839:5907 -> 0.991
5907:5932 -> 1.01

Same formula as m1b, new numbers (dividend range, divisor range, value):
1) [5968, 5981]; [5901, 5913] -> 1.09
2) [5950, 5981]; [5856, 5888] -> 1.07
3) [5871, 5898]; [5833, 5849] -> 0.90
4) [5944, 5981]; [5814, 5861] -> 1.05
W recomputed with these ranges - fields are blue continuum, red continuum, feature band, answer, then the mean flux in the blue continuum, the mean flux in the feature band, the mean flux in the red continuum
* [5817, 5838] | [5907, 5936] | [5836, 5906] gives 2.17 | 1.04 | 0.995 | 1.01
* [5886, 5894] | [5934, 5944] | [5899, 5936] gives -3.73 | 0.839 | 1.01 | 0.974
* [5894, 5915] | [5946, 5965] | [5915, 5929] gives -0.60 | 0.973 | 1.03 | 1.02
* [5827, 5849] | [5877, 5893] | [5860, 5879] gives -1.42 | 1.07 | 1.05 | 0.935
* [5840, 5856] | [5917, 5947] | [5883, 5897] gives 2.03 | 1.04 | 0.87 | 0.998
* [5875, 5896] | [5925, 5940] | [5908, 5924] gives -1.01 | 0.939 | 1.02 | 0.974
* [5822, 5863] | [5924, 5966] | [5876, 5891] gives 0.83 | 1.03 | 0.961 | 1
